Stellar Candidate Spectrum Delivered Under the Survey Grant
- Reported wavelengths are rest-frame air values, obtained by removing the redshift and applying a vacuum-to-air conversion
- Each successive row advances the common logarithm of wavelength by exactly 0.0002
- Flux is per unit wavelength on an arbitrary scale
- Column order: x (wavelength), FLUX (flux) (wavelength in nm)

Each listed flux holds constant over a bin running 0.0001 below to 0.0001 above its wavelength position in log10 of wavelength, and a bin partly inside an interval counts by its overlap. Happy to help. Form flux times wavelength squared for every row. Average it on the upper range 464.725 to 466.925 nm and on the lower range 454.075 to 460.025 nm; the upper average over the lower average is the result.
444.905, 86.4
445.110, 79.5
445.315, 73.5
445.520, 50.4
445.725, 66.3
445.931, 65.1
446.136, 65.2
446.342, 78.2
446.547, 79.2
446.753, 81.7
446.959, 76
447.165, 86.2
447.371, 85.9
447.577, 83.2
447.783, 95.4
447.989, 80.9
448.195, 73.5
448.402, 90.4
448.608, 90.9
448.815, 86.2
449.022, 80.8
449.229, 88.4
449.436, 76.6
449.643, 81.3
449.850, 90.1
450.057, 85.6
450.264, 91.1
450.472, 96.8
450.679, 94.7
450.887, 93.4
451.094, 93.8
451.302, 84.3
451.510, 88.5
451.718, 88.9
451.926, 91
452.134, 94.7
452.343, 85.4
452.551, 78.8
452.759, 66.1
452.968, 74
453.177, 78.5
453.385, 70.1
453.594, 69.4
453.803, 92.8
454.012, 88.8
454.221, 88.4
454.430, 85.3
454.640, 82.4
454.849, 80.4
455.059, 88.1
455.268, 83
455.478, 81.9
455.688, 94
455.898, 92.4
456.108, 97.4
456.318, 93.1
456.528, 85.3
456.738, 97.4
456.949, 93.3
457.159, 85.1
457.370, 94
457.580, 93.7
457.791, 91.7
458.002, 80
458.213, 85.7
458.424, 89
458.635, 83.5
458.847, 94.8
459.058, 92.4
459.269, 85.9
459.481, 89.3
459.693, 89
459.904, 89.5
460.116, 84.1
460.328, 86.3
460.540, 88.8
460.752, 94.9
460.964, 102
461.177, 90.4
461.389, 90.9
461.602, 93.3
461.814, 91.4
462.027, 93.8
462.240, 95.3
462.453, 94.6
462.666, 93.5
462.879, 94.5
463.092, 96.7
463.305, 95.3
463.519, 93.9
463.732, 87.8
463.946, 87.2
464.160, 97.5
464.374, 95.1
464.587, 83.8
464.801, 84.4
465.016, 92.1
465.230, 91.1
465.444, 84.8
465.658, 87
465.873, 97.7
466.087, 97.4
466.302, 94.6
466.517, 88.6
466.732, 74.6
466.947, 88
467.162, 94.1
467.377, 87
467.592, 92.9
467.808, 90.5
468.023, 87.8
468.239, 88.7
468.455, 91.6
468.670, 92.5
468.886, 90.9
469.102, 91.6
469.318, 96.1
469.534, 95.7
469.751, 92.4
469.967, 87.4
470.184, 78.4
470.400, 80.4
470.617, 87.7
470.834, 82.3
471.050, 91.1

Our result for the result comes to 1.0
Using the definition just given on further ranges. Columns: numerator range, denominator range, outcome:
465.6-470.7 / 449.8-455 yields 1.13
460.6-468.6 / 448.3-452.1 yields 1.10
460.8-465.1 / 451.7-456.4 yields 1.14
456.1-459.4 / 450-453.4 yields 1.07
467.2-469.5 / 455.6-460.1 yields 1.06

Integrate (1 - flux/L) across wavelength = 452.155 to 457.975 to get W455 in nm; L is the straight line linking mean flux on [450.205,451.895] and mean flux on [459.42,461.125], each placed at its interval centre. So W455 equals 0.342 nm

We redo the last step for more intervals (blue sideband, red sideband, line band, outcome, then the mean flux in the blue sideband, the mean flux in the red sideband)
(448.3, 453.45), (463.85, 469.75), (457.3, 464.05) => -0.18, 85.7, 90.5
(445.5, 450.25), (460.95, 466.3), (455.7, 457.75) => -0.12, 80.6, 92.3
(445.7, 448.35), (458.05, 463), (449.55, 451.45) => -0.19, 78.8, 90.9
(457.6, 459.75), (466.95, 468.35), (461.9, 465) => -0.11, 88.3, 90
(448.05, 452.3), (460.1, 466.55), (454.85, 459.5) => 0.04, 87.9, 92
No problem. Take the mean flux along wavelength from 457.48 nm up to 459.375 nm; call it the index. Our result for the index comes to 88.5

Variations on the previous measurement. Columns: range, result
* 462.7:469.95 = 91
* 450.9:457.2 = 85.9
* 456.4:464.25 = 91.1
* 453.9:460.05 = 88.8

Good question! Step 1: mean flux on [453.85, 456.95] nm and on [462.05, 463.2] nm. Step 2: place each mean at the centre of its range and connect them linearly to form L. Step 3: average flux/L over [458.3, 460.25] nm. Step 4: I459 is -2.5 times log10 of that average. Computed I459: 0.04 mag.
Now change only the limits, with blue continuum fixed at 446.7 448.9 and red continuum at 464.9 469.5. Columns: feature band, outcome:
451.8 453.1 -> 0.06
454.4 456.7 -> -0.01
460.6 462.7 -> -0.06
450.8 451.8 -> -0.05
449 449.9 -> 0.02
